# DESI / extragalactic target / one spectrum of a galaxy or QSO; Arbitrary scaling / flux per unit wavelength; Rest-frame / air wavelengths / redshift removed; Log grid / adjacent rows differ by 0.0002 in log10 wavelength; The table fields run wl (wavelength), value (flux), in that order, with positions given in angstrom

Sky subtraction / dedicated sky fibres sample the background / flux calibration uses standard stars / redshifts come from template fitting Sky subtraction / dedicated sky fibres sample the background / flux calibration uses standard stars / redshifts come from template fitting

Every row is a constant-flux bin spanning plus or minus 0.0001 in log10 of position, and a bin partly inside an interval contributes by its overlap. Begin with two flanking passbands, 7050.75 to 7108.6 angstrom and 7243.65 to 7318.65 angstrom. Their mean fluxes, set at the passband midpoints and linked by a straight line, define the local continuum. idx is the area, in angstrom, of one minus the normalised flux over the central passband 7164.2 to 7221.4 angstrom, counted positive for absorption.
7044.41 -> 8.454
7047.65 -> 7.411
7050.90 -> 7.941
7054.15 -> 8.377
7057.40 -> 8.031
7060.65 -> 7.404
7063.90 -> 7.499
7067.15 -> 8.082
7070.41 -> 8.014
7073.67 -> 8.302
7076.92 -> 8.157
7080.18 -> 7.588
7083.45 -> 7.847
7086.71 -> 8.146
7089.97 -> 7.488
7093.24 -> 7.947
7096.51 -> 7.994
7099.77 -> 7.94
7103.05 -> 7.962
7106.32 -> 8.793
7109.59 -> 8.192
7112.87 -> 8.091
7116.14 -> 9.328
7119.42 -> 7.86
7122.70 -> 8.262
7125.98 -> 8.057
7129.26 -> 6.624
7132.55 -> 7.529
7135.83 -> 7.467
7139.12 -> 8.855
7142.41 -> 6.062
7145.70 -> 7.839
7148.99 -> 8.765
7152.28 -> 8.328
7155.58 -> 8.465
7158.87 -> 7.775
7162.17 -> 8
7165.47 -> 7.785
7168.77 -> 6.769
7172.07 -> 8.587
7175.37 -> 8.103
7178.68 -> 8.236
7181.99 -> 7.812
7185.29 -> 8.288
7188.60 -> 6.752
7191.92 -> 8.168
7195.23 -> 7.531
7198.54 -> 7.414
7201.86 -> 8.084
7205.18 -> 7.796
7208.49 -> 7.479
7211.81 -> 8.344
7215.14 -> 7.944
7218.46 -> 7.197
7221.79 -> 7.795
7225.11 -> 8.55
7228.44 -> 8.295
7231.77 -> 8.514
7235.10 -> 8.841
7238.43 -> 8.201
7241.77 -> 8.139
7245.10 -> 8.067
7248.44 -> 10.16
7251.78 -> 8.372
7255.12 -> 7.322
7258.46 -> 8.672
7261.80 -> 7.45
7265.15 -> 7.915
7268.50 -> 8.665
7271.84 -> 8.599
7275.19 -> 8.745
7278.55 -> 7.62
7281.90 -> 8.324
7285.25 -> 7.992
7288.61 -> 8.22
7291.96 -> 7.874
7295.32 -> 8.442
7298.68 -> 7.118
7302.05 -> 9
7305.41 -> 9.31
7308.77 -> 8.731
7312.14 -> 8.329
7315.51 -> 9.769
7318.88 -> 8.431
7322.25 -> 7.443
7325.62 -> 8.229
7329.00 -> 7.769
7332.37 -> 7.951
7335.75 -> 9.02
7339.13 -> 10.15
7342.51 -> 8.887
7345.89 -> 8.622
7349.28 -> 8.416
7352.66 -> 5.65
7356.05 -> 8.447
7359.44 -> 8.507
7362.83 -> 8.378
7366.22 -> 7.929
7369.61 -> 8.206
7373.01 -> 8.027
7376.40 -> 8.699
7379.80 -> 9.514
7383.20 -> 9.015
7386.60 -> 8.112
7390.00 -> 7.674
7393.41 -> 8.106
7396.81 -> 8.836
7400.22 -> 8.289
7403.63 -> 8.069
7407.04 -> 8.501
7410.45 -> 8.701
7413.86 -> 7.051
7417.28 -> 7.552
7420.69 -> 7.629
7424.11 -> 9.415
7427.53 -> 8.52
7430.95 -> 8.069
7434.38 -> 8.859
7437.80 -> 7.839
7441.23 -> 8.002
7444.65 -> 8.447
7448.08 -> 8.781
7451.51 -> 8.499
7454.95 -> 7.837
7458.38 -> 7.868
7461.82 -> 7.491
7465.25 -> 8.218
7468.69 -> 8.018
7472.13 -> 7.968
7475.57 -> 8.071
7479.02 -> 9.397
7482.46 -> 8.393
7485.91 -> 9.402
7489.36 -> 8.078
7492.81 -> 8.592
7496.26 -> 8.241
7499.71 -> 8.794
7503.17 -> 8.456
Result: 3.00 angstrom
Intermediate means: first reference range 7.98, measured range 7.78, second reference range 8.4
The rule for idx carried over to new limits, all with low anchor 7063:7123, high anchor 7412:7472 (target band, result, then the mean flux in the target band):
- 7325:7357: -0.8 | 8.31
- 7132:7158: 0.5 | 7.93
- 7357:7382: -1.1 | 8.48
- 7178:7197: 0.8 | 7.77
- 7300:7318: -1.9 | 8.96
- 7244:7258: -0.7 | 8.51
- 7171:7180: -0.2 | 8.29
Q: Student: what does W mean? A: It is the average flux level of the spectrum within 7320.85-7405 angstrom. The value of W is 8.32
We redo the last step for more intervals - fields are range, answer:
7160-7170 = 7.56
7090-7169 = 7.96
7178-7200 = 7.72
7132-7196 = 7.87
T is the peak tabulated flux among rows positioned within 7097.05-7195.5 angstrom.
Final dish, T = 9.328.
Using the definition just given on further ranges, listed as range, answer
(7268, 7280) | 8.745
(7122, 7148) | 8.855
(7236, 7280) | 10.16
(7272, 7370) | 10.15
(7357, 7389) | 9.514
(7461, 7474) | 8.218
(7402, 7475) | 9.415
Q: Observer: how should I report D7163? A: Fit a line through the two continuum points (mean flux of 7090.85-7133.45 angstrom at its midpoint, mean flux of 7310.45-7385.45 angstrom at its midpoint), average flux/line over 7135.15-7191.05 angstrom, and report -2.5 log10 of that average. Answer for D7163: 0.03 mag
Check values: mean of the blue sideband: 8.04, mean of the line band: 7.89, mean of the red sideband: 8.42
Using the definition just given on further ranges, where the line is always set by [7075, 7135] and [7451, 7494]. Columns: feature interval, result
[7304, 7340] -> -0.06 mag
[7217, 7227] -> 0.03 mag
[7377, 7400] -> -0.04 mag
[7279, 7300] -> 0.02 mag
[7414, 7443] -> 0.01 mag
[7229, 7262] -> -0.04 mag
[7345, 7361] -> 0.04 mag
